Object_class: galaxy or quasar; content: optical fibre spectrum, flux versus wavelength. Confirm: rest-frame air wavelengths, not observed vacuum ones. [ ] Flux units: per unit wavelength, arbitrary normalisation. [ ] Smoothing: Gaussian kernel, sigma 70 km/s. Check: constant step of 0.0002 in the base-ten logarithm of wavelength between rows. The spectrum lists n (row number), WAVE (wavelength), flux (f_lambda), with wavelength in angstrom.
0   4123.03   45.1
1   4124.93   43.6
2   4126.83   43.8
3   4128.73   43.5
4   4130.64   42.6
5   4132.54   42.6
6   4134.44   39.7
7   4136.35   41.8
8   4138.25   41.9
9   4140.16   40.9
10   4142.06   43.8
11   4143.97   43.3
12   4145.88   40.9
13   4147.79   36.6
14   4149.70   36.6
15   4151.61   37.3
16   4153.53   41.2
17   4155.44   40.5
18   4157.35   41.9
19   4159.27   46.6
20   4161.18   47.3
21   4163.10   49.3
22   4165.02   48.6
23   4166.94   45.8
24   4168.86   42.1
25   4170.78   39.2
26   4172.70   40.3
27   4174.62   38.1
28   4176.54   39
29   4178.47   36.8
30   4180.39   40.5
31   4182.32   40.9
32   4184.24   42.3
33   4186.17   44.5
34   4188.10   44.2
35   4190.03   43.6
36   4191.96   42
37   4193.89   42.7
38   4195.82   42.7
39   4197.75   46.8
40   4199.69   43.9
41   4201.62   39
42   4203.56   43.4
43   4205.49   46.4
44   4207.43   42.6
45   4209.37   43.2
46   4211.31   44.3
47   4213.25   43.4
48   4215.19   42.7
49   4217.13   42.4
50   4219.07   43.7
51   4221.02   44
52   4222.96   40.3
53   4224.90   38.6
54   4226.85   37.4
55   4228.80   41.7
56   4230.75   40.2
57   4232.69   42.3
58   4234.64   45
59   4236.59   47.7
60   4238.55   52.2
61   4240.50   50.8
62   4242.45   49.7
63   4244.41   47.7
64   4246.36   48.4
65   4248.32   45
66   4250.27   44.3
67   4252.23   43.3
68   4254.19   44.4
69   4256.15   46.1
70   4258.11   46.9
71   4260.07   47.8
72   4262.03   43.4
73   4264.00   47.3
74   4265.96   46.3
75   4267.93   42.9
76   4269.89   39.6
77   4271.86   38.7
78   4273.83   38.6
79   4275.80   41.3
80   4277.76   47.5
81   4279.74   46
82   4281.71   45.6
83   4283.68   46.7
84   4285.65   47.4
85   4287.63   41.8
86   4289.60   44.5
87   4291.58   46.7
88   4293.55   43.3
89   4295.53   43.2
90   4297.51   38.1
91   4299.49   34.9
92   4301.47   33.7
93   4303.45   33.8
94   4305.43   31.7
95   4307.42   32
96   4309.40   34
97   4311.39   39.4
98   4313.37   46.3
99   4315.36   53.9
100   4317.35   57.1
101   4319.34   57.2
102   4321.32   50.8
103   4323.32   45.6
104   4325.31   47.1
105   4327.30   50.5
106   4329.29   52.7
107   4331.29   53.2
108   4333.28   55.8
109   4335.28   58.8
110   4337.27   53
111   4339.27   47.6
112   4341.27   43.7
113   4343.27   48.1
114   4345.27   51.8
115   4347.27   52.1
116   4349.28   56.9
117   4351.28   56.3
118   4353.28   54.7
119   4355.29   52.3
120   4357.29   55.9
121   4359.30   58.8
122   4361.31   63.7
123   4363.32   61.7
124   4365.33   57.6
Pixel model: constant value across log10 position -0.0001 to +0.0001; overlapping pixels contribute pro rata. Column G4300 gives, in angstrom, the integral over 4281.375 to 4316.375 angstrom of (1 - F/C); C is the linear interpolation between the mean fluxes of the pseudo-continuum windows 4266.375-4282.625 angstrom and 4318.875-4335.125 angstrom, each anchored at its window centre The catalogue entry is 4.4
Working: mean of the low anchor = 42.6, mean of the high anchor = 51.8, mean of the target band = 40.9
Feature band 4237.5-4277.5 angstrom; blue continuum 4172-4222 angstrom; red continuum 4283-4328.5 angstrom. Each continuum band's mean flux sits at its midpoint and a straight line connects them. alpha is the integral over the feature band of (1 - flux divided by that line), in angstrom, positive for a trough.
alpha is -2.1 angstrom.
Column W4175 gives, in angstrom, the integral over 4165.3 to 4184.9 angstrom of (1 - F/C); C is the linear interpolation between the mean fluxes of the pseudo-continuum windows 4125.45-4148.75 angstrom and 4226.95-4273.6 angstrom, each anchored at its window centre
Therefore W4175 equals 0.98 angstrom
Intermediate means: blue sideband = 41.8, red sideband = 45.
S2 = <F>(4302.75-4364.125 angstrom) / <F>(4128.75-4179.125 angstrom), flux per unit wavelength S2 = 1.2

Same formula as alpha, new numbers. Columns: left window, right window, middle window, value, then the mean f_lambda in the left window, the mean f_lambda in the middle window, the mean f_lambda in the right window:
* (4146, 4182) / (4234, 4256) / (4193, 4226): 1.3 angstrom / 41.5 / 42.9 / 47.1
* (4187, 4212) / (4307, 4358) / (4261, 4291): 2.3 angstrom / 43.4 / 43.9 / 50.5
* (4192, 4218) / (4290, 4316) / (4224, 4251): -2.0 angstrom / 43.3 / 45.1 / 39.2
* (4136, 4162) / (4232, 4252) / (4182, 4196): 0.3 angstrom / 41.4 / 43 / 47.2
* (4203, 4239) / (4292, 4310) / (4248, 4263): -1.8 angstrom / 43.1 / 45.2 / 36.5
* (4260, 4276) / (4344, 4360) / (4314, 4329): -0.4 angstrom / 42.7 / 51.7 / 54.7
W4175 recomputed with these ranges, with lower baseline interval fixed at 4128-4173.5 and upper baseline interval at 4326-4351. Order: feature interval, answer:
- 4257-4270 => 0.8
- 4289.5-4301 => 2.0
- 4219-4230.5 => 1.4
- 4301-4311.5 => 3.5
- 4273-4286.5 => 1.2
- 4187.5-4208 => 0.6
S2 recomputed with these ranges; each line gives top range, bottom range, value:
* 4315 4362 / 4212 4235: 1.27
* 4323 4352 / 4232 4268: 1.11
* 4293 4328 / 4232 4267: 0.92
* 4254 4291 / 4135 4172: 1.05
